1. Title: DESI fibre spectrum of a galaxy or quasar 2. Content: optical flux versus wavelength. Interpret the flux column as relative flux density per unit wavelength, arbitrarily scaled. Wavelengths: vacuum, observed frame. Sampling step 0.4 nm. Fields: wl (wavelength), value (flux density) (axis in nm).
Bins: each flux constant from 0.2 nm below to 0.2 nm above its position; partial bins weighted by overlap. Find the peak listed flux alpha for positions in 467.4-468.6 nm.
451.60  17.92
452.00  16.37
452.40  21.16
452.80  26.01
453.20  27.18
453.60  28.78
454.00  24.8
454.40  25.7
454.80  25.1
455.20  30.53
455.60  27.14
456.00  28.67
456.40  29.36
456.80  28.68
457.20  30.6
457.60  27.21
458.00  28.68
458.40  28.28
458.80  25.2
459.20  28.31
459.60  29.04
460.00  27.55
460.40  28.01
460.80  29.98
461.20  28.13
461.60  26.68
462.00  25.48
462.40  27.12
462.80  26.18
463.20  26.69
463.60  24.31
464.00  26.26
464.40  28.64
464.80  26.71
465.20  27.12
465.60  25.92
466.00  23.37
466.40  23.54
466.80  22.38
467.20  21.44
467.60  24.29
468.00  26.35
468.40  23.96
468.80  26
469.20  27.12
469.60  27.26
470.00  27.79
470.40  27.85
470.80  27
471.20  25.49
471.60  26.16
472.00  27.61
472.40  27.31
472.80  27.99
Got 26.35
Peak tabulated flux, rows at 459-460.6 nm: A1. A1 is 29.04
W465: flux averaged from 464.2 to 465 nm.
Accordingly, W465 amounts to 27.7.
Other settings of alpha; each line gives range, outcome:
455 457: 30.53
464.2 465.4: 28.64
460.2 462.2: 29.98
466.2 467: 23.54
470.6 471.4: 27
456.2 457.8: 30.6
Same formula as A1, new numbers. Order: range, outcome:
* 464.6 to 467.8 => 27.12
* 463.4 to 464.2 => 26.26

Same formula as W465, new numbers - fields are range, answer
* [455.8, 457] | 28.9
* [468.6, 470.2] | 27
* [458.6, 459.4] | 26.8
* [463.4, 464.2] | 25.3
